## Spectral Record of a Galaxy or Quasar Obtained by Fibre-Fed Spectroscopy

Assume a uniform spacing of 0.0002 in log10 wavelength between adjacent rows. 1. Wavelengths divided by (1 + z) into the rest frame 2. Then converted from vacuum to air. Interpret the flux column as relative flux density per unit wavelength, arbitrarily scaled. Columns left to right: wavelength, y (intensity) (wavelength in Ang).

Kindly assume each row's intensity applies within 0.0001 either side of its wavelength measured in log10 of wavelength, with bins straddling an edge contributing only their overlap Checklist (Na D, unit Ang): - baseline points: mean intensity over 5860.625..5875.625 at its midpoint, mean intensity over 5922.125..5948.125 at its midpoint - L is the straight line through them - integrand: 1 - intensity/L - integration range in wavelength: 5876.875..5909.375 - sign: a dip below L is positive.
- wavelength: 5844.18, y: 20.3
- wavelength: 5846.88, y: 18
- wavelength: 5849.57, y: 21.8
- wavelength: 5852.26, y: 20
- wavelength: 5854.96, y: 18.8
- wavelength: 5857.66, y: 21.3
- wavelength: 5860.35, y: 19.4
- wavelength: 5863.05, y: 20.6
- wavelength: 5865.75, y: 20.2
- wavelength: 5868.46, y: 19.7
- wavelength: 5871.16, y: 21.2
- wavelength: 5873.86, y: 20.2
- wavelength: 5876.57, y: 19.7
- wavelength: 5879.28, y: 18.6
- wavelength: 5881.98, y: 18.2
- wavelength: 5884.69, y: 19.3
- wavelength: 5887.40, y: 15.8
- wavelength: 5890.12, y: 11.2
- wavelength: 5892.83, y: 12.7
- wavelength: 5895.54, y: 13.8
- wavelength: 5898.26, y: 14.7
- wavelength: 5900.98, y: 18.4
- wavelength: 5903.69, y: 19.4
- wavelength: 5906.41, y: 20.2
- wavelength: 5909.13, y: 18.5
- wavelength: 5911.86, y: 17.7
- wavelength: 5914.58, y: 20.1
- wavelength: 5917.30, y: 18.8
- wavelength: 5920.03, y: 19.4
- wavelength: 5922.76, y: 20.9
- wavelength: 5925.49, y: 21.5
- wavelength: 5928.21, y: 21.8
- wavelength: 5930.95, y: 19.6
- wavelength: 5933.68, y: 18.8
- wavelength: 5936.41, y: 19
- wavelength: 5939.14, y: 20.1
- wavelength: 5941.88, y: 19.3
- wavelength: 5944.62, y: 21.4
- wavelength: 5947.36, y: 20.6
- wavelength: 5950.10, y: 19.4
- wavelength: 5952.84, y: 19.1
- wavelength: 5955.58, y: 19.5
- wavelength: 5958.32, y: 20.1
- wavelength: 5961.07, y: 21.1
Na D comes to 5.6 Ang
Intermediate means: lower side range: 20.3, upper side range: 20.3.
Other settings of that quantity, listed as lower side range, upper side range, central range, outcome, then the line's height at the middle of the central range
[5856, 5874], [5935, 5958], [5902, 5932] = 0.3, 20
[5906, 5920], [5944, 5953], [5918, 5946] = -0.8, 19.6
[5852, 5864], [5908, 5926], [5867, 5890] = 1.3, 19.8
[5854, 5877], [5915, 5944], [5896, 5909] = 1.4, 20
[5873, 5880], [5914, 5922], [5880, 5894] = 2.8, 19.5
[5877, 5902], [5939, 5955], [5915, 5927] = -1.3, 18.1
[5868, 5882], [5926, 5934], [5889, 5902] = 3.8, 20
